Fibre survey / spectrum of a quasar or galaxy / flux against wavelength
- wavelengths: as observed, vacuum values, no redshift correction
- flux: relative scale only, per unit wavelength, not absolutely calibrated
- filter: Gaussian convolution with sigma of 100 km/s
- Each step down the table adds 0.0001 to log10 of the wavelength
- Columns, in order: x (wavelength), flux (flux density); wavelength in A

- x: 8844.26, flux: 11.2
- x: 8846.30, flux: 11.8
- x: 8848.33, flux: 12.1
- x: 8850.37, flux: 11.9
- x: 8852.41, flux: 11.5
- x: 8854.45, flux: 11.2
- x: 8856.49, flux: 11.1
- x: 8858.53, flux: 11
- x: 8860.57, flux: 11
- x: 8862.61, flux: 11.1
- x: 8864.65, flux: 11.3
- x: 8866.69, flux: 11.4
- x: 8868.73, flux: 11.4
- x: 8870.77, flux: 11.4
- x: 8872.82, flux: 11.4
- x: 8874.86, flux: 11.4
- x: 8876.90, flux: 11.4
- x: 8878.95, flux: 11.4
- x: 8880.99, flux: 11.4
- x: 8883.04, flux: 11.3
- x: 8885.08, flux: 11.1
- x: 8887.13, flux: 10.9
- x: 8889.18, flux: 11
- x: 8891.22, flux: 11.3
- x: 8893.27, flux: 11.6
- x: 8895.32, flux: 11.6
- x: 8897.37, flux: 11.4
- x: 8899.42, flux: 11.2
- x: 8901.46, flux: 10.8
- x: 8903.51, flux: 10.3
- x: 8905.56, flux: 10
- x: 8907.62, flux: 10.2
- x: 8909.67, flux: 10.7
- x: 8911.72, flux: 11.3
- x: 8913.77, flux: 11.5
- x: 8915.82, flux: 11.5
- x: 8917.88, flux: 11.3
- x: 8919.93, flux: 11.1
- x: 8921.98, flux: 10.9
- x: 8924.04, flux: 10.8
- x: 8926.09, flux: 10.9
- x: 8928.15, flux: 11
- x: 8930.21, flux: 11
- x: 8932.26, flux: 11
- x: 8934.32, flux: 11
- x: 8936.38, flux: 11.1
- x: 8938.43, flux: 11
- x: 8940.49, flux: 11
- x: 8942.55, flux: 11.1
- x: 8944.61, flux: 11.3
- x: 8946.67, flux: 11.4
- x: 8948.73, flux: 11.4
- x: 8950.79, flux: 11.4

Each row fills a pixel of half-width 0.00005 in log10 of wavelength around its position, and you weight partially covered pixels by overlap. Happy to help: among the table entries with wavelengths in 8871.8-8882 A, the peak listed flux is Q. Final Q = 11.4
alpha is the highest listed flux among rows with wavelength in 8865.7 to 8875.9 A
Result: 11.4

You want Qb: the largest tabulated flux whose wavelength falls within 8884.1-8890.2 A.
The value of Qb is 11.1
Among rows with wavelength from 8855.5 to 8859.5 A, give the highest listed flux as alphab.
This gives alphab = 11.1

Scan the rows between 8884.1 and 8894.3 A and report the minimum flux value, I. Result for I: 10.9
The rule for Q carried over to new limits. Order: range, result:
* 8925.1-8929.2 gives 11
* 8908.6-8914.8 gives 11.5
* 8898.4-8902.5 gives 11.2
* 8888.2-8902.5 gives 11.6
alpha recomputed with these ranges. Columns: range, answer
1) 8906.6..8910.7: 10.7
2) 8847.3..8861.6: 12.1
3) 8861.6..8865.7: 11.3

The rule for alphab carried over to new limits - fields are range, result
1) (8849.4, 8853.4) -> 11.9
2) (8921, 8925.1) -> 10.9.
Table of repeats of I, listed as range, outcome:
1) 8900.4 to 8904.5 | 10.3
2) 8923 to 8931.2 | 10.8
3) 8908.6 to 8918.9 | 10.7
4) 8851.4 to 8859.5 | 11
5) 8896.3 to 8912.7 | 10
